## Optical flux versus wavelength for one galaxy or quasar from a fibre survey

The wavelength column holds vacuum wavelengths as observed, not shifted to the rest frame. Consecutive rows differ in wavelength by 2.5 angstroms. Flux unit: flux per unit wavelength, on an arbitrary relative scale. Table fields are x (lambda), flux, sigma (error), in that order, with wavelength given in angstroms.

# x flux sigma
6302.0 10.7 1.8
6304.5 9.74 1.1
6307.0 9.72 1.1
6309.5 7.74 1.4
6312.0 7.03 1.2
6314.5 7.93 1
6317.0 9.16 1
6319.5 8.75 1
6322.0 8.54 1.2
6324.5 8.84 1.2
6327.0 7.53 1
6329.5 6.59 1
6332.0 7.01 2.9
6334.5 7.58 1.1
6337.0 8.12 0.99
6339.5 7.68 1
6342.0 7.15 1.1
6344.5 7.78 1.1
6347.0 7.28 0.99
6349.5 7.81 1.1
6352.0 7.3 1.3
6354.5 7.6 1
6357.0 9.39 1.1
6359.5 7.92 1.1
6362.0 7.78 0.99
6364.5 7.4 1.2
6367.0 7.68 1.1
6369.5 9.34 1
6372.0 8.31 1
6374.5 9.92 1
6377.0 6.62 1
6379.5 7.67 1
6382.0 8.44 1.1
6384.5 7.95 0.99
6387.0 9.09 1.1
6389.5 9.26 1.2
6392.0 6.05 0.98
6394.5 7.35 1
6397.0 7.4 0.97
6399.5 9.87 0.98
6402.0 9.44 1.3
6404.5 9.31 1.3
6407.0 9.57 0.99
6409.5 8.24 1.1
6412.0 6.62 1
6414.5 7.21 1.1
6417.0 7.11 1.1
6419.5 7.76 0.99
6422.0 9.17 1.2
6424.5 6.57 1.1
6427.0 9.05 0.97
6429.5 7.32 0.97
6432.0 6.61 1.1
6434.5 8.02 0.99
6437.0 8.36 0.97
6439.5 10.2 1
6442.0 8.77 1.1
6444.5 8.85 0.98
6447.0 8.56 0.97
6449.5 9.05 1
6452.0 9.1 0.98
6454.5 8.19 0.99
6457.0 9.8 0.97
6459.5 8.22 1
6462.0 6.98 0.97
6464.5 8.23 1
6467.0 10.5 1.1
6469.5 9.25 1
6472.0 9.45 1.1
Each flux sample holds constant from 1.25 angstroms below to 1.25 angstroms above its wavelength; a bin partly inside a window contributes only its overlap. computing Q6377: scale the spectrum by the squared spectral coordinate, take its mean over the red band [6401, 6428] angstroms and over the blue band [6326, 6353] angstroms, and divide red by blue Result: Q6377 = 1.12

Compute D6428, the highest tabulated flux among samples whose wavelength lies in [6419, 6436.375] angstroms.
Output 9.17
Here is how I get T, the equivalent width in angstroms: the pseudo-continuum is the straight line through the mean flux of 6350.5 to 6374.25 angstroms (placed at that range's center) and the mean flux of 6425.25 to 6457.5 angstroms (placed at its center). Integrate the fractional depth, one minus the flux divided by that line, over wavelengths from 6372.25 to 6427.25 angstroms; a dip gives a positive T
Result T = 1.2 angstroms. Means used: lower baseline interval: 8.15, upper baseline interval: 8.55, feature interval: 8.15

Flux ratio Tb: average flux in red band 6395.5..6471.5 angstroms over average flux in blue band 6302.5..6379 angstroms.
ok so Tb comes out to 1.05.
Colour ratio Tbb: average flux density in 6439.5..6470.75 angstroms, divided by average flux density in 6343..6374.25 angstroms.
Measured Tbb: 1.10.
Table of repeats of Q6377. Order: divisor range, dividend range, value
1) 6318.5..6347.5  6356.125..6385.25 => 1.07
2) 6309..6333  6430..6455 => 1.12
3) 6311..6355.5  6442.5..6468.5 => 1.17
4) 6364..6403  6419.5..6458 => 1.05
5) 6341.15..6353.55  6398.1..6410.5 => 1.26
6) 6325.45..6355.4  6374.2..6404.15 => 1.12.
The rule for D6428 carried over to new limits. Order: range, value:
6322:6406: 9.92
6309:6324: 9.16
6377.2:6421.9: 9.87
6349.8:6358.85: 9.39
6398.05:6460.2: 10.2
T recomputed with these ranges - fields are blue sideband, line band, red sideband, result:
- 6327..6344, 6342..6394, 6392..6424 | -1.88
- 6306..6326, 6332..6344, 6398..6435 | 1.13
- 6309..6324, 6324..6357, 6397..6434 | 2.46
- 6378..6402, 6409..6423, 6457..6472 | 1.28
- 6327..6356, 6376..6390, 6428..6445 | -0.56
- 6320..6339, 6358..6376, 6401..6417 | -0.69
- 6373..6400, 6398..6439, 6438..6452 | 2.12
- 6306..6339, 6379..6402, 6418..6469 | 0.19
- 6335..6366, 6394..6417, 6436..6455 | 0.35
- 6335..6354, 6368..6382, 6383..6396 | -0.97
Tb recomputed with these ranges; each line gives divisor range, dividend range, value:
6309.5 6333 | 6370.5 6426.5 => 1.03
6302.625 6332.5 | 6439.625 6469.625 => 1.06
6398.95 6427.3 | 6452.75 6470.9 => 1.06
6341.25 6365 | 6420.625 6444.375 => 1.06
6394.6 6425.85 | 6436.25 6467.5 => 1.08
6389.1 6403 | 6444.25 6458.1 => 1.10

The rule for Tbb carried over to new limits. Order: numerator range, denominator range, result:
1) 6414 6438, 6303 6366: 0.97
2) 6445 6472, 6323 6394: 1.12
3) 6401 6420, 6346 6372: 1.02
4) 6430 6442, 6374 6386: 1.03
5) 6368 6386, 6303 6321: 0.97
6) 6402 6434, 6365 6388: 0.96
